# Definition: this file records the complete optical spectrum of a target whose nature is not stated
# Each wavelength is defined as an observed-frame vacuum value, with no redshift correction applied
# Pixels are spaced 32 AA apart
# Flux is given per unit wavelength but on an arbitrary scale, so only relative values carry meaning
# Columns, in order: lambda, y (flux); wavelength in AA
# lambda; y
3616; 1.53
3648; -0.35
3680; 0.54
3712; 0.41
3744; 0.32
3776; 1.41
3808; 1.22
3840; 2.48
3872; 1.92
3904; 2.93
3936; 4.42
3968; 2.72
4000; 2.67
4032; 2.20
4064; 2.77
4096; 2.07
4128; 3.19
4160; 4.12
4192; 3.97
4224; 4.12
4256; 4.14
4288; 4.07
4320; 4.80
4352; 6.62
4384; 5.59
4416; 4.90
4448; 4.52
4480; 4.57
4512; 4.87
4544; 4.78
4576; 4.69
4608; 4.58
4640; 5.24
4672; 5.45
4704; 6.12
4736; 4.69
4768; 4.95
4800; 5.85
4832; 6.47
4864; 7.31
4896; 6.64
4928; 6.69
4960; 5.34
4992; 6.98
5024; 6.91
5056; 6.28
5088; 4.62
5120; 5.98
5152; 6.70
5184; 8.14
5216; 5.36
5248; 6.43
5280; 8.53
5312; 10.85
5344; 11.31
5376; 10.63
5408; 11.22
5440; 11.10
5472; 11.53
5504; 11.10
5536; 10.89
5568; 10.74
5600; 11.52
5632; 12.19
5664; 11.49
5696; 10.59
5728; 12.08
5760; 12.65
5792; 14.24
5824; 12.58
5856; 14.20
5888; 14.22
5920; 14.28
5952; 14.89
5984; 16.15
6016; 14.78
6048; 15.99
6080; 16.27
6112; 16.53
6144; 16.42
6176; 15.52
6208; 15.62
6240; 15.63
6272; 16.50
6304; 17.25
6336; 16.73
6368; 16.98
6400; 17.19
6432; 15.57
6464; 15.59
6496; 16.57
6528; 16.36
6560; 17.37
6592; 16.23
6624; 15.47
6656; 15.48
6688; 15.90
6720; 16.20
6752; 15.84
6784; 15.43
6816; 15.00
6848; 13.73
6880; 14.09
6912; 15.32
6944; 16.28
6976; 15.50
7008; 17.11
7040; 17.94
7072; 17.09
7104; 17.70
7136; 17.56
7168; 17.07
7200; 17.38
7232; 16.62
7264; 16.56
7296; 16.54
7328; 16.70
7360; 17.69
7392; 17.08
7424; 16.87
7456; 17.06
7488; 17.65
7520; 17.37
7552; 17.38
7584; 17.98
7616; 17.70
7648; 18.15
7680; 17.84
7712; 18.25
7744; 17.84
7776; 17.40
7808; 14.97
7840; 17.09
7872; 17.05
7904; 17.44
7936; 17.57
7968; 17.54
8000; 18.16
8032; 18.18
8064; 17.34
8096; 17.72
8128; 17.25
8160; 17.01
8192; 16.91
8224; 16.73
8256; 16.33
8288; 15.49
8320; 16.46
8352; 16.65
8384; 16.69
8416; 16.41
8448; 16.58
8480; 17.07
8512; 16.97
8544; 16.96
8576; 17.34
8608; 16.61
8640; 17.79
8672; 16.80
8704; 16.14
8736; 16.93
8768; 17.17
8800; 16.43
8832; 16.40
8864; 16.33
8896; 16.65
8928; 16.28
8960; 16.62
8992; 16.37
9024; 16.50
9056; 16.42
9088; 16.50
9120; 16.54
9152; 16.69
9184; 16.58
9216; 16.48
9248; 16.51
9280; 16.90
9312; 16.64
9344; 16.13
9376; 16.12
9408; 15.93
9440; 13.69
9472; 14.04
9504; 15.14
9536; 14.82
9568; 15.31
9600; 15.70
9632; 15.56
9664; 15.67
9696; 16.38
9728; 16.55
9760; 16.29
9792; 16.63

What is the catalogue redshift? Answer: 0.325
